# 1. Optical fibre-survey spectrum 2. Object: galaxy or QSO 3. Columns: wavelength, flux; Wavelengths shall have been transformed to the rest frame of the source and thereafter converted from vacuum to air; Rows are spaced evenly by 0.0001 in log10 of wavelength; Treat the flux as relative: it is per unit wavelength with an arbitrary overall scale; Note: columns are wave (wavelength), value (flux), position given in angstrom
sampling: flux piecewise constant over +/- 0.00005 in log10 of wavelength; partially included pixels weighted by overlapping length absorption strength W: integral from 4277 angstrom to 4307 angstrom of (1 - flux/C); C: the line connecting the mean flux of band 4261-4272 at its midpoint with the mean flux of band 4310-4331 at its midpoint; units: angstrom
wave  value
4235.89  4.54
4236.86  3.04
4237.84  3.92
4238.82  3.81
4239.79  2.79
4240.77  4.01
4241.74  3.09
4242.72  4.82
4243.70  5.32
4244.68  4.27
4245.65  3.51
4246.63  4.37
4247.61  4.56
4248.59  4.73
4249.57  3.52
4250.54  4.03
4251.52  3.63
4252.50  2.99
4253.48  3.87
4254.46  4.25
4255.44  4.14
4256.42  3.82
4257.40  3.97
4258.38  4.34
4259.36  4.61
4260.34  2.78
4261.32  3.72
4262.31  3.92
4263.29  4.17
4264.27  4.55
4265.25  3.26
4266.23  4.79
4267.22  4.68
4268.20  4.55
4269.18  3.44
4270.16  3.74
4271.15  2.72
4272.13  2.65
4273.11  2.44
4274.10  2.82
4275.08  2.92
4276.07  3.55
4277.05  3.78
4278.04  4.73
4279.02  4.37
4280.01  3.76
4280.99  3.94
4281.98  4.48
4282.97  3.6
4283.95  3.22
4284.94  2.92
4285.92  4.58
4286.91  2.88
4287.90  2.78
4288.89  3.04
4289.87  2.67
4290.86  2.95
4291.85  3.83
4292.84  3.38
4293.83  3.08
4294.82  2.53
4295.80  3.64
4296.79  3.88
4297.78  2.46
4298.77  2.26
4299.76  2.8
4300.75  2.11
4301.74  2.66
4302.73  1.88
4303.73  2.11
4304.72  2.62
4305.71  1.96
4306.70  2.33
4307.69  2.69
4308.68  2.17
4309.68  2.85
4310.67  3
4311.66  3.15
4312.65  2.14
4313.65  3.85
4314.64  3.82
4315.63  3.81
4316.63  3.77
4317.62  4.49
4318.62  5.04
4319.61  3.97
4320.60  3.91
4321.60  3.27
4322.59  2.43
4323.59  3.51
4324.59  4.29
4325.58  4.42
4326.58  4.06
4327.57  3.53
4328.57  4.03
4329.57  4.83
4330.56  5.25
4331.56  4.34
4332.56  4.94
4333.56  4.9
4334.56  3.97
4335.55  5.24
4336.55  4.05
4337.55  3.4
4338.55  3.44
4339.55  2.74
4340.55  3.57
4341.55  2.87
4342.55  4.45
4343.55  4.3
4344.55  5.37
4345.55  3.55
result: 5.8 angstrom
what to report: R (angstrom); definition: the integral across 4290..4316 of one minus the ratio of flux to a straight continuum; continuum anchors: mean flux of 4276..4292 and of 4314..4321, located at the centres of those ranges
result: 7.0 angstrom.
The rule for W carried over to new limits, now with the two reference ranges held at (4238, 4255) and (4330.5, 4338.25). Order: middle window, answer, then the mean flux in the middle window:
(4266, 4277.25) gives 1.74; 3.47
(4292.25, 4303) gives 3.61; 2.82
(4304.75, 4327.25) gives 4.95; 3.39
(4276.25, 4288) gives 1.07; 3.78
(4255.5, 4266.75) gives 0.14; 4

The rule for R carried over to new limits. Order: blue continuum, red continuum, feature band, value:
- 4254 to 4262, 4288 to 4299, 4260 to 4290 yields -0.7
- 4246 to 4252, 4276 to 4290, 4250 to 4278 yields 1.3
